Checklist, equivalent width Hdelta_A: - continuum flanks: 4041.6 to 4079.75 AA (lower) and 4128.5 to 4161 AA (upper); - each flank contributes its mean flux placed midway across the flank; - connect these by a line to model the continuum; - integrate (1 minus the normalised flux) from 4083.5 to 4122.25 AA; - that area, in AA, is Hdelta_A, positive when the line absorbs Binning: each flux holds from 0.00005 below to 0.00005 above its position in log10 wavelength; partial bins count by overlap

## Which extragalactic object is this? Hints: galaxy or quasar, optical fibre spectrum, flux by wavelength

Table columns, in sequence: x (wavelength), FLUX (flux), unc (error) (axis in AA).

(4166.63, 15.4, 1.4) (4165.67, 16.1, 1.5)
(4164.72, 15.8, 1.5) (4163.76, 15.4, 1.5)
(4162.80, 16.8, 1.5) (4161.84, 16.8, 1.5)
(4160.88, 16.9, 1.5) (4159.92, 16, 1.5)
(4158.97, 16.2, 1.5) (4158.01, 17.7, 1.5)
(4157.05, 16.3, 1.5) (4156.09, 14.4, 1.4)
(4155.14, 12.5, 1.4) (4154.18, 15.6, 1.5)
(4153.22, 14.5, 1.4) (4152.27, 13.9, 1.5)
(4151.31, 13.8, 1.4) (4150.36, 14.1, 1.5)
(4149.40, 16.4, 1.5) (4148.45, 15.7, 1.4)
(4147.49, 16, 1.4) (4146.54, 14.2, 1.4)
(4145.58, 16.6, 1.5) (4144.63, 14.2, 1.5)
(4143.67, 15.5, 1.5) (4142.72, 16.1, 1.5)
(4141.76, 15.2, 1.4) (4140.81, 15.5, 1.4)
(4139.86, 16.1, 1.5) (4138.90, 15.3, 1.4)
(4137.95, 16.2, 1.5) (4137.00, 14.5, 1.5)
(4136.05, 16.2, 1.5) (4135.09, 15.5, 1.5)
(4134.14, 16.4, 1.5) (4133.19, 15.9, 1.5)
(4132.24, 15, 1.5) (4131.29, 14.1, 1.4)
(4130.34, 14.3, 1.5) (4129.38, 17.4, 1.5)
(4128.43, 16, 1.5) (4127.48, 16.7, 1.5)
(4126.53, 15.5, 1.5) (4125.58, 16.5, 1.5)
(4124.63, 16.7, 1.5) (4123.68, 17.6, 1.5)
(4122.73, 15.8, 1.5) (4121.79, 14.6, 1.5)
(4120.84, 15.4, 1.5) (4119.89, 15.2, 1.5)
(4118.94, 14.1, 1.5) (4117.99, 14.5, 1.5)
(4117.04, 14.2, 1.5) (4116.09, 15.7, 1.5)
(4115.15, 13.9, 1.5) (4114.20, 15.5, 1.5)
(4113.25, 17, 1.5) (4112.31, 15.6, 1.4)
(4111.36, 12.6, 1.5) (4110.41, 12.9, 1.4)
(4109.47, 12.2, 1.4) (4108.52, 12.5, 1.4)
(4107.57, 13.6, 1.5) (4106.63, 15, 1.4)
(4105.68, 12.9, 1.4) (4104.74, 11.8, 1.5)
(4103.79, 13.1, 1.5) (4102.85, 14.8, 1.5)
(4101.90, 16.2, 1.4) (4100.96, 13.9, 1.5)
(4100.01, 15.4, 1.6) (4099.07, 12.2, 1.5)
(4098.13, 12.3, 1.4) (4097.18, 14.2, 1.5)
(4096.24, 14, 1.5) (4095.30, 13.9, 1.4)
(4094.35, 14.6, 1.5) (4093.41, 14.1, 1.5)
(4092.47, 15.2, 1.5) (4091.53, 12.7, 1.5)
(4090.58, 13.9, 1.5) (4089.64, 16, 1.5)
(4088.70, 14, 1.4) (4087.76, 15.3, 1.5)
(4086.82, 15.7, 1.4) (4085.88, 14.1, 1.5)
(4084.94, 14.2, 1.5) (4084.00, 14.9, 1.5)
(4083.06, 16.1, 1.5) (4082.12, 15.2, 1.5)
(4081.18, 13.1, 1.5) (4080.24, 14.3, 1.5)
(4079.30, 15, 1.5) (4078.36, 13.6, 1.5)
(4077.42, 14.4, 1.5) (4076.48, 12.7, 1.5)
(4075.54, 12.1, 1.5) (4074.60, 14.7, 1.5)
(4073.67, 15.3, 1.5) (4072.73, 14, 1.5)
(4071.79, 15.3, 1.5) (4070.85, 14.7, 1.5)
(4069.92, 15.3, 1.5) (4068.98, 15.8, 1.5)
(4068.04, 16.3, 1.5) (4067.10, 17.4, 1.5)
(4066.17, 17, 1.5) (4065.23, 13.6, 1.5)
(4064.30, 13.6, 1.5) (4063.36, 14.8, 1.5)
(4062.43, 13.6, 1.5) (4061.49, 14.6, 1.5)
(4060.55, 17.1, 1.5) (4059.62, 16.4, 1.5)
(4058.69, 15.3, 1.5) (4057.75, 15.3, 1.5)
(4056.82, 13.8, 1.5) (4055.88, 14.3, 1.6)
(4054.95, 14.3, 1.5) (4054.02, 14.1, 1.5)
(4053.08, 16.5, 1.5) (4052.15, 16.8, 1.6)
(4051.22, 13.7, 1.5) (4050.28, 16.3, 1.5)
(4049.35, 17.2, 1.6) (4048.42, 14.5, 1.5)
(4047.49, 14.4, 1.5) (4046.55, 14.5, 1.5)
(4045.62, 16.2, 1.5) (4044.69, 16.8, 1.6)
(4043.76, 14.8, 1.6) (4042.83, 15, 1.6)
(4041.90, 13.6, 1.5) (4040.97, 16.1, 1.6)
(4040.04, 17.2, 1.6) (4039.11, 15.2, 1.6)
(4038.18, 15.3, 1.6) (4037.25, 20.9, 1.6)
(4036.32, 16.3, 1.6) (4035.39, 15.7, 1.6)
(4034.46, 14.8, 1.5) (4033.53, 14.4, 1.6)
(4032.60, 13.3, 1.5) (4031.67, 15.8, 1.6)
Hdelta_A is 2.45 AA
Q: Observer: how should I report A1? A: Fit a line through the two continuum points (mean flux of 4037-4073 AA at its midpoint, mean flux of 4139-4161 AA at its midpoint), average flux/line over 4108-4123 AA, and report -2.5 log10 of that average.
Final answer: 0.07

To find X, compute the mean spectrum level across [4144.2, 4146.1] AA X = 15.4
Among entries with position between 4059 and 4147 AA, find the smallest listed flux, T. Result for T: 11.8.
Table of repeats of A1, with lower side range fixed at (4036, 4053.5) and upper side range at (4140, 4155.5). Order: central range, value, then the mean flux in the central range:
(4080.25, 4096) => 0.07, 14.5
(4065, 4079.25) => 0.06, 14.8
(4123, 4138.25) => -0.05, 15.9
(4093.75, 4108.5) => 0.12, 13.8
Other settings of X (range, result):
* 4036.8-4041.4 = 16.9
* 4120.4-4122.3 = 15.1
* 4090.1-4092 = 13.3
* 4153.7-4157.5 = 14.7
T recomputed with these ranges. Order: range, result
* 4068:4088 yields 12.1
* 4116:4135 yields 14.1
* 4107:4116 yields 12.2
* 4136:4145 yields 14.2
